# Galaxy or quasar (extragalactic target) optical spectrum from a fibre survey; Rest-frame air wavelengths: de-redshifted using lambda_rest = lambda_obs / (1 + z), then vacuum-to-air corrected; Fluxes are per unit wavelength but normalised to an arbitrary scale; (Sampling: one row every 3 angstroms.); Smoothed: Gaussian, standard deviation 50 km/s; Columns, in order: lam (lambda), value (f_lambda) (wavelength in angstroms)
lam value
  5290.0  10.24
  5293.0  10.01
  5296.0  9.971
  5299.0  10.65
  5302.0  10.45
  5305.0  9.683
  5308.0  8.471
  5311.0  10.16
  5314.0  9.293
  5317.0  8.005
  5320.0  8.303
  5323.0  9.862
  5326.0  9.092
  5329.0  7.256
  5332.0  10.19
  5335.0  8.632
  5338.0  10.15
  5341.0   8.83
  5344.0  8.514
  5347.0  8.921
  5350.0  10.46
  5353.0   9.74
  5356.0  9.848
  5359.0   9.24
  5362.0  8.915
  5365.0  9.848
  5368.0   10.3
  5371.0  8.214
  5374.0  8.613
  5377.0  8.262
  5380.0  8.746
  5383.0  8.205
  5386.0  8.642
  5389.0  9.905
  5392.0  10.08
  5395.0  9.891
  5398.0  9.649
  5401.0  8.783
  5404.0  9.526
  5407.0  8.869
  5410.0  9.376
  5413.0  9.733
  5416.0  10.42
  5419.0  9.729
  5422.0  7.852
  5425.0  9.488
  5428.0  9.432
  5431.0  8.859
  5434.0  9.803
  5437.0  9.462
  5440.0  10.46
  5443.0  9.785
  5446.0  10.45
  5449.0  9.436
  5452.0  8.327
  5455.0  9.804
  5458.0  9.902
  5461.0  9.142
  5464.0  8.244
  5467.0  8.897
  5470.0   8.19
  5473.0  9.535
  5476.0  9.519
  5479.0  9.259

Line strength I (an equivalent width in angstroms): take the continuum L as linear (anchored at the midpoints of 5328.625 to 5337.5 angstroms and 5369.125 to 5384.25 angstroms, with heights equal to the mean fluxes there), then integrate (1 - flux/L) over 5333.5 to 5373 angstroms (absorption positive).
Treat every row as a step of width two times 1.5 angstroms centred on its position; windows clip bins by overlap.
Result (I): -2.6 angstroms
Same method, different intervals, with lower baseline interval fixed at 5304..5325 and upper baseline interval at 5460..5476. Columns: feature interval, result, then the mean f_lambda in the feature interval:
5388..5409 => -1.3 angstroms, 9.52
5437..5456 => -1.7 angstroms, 9.69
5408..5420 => -1.1 angstroms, 9.78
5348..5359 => -1.0 angstroms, 9.86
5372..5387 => 0.9 angstroms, 8.48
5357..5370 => -0.7 angstroms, 9.53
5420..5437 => -0.4 angstroms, 9.14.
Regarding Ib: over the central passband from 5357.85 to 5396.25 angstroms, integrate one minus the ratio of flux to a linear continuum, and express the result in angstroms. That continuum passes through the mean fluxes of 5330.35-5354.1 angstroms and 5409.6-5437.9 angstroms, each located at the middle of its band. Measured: 1.1 angstroms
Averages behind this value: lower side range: 9.41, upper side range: 9.42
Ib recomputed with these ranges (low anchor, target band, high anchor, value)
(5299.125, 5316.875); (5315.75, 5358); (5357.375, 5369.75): 1.9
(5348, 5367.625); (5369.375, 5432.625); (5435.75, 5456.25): 3.4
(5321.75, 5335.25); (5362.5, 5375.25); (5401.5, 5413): -0.1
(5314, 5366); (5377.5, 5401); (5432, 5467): 0.2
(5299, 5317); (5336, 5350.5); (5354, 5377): 0.1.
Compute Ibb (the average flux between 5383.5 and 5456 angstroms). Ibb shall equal 9.47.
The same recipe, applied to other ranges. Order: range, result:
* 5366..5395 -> 9.06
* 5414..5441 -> 9.49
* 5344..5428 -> 9.29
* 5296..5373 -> 9.33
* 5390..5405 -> 9.6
